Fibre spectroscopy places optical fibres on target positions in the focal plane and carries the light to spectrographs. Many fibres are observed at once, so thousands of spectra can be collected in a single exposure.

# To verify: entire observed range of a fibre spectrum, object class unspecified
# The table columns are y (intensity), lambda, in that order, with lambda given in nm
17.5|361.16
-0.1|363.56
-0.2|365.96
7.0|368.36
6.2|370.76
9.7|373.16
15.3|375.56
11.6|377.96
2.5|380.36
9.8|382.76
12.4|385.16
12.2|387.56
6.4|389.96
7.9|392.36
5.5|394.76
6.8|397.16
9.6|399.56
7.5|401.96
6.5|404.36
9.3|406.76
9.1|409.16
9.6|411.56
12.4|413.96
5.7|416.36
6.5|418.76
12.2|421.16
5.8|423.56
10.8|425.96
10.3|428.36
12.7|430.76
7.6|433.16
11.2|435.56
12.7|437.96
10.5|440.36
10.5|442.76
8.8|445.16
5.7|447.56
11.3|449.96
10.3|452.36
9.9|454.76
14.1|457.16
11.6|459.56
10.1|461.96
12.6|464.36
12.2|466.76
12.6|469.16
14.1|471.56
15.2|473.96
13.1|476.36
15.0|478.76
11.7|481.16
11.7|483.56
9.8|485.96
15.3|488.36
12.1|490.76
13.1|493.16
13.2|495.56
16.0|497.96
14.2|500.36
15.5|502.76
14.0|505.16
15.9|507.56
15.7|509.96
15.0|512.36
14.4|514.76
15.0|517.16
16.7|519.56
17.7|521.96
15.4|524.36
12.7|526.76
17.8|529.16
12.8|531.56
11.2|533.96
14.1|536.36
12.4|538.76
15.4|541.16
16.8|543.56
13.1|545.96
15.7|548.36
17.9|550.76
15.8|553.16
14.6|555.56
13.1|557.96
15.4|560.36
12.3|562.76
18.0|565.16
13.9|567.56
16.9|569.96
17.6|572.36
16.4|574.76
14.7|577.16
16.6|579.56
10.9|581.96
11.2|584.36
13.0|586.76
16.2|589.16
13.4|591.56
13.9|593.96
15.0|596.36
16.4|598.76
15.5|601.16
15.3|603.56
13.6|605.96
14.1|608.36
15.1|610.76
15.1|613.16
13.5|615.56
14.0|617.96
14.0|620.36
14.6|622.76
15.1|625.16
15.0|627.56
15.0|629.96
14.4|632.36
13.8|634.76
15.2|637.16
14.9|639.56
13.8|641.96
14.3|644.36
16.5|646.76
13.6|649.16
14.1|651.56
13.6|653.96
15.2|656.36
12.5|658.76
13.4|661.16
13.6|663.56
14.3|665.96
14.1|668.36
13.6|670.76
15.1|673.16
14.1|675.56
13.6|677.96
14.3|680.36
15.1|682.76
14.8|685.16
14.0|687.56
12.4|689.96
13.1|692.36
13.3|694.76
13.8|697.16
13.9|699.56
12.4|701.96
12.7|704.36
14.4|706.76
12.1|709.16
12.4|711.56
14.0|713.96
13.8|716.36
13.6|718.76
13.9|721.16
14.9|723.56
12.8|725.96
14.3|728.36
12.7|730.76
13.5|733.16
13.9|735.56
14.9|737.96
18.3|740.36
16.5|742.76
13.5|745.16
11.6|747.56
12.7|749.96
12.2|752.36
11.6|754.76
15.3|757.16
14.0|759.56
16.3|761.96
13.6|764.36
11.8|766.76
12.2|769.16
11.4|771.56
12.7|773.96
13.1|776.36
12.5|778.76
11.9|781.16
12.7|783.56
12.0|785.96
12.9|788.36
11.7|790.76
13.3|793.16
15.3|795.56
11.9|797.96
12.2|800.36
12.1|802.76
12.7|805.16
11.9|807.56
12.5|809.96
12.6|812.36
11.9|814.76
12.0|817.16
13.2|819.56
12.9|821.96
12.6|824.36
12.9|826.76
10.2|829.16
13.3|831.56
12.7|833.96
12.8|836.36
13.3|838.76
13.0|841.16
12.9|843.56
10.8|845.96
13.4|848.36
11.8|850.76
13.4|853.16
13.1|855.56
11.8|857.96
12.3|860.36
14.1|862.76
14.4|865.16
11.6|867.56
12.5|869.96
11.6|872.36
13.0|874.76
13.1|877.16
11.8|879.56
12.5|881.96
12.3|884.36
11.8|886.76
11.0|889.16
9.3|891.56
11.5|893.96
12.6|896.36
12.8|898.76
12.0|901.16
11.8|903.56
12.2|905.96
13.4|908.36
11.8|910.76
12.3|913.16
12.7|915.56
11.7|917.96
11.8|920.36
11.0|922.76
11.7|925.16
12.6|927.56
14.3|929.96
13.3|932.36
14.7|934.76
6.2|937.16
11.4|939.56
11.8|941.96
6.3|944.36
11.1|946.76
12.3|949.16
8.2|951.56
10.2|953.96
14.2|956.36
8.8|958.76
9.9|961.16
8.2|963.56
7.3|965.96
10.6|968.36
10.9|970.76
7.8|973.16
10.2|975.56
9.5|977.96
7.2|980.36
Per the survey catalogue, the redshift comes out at 0.128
